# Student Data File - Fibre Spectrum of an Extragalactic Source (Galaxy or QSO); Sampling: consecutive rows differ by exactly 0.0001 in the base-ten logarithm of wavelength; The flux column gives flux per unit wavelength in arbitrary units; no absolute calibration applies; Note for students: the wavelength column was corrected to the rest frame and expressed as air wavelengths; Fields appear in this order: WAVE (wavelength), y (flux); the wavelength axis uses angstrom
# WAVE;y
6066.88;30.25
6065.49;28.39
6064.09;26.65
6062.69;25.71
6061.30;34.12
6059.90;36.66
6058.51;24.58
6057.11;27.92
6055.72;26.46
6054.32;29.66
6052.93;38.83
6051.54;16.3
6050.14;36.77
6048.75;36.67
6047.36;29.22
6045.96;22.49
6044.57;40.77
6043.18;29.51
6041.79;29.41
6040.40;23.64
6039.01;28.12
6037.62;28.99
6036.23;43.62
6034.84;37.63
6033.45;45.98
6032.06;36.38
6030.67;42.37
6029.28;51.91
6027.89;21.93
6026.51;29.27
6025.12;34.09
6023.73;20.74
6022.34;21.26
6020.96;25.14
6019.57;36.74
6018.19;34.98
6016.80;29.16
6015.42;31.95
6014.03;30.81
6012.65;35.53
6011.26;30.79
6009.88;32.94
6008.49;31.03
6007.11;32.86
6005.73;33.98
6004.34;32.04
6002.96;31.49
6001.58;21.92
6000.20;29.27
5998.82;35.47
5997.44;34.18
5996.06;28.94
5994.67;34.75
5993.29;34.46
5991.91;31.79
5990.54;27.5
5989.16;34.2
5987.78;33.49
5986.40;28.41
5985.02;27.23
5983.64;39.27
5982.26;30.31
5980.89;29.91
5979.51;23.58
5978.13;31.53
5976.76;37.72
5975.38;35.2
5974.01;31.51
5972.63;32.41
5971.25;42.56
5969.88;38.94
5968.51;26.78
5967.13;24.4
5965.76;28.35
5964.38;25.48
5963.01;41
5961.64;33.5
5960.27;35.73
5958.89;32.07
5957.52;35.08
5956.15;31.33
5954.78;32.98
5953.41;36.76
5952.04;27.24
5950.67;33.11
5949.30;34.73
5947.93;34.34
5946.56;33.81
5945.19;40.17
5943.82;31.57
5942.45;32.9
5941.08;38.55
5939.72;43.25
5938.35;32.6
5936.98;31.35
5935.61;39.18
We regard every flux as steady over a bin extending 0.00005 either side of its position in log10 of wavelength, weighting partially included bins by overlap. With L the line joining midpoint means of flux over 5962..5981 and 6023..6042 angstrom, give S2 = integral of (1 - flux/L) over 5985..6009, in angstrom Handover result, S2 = 1.1 angstrom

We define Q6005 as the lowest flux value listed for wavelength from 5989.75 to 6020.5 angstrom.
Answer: 21.92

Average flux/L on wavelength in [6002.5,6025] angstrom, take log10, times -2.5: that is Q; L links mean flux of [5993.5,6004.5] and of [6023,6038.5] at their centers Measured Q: 0.08 mag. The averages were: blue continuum 31.1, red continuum 35.6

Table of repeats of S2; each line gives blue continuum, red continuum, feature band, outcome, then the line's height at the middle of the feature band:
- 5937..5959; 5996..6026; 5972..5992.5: 0.5 angstrom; 32.4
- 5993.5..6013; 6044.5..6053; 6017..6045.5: -1.9 angstrom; 30.9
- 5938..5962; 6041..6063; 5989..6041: -0.8 angstrom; 31.9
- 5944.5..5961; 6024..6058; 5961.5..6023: 3.1 angstrom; 33.4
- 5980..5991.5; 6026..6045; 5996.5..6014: 0.5 angstrom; 32.7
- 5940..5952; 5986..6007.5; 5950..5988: 1.1 angstrom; 33.3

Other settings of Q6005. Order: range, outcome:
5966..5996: 23.58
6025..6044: 21.93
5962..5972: 24.4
